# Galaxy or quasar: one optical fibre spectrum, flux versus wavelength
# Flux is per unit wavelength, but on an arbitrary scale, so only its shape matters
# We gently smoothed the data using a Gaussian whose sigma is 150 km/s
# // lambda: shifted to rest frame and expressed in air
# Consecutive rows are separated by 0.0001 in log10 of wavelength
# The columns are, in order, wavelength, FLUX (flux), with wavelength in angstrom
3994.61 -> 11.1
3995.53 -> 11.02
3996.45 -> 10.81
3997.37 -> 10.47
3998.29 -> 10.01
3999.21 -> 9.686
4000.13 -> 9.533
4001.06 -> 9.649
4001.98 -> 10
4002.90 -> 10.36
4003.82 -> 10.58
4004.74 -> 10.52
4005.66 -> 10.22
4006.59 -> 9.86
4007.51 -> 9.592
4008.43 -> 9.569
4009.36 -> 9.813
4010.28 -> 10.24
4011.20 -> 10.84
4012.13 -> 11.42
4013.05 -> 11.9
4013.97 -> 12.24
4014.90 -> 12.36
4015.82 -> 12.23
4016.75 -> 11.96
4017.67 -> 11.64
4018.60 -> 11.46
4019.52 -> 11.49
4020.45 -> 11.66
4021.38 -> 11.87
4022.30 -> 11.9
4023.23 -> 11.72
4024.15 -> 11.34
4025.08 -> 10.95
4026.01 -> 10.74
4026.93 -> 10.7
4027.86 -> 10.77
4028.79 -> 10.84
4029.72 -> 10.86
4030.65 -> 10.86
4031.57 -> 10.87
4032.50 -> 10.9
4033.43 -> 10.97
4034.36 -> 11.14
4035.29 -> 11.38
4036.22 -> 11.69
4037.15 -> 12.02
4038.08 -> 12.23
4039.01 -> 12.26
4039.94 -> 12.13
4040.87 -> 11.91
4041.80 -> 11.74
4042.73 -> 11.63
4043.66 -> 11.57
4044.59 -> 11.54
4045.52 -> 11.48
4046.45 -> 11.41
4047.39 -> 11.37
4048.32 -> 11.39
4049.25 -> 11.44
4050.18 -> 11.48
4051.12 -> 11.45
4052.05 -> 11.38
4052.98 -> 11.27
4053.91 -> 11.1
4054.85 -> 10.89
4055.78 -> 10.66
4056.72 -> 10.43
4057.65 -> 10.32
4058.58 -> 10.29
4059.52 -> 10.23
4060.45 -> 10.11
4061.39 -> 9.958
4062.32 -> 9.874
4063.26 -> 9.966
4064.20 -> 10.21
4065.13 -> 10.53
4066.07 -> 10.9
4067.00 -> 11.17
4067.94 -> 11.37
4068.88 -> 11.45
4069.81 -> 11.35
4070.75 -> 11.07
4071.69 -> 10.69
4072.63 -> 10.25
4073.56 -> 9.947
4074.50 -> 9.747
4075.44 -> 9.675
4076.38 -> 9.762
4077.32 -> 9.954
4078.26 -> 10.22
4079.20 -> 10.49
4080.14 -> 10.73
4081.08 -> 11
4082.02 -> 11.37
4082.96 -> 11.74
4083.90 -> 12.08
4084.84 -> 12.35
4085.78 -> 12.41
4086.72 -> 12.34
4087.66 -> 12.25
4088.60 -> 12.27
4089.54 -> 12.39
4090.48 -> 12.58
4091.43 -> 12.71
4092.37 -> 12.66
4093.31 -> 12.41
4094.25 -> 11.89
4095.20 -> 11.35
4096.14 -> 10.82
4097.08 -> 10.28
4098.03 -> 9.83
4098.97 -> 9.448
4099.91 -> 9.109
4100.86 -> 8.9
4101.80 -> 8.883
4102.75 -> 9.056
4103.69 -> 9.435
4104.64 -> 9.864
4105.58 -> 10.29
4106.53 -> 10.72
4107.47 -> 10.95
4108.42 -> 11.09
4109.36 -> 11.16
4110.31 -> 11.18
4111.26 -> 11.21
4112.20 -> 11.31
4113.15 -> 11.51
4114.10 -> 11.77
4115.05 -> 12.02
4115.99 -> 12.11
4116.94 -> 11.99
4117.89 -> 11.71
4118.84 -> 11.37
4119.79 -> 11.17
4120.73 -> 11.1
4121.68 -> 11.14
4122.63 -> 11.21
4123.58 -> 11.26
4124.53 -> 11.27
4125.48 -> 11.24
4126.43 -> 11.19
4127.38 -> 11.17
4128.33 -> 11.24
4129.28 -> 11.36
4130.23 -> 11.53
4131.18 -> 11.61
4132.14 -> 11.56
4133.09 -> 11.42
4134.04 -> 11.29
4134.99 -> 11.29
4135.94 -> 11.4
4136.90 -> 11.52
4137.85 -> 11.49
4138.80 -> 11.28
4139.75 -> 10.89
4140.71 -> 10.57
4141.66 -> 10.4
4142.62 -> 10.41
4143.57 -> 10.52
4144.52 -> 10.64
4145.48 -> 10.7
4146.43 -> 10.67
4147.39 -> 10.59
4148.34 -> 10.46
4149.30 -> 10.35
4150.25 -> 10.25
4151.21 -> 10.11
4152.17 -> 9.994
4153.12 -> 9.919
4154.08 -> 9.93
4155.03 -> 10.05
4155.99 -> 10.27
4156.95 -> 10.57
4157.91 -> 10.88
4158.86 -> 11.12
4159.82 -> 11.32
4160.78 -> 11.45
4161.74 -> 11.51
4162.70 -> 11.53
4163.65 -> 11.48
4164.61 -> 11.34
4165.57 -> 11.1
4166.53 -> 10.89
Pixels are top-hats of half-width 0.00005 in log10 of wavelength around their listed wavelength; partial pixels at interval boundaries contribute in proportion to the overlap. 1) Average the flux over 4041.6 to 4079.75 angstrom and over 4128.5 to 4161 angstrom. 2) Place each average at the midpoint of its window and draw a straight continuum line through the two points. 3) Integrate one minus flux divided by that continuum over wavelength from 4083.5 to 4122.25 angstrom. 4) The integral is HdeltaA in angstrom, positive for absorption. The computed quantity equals -1.5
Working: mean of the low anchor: 10.8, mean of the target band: 11.2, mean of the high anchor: 10.8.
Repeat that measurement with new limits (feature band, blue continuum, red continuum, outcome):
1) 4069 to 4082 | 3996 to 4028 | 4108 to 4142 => 0.8 angstrom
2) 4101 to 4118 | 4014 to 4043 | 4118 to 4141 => 0.7 angstrom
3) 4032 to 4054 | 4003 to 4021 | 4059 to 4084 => -1.6 angstrom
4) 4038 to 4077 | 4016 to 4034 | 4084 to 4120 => 1.0 angstrom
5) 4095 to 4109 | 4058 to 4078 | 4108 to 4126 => 1.4 angstrom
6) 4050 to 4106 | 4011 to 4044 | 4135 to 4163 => 1.9 angstrom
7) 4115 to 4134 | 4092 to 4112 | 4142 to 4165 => -1.5 angstrom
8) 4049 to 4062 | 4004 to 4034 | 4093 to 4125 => 0.3 angstrom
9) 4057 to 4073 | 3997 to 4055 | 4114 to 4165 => 0.8 angstrom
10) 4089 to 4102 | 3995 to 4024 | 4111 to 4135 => 0.3 angstrom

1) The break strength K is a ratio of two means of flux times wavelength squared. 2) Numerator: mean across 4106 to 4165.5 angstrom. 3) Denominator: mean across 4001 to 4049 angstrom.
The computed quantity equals 1.0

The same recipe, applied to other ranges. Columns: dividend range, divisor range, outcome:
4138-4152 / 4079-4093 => 0.91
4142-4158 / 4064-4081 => 1.02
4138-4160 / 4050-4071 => 1.02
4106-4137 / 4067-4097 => 1.02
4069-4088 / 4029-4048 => 0.97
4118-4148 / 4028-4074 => 1.05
